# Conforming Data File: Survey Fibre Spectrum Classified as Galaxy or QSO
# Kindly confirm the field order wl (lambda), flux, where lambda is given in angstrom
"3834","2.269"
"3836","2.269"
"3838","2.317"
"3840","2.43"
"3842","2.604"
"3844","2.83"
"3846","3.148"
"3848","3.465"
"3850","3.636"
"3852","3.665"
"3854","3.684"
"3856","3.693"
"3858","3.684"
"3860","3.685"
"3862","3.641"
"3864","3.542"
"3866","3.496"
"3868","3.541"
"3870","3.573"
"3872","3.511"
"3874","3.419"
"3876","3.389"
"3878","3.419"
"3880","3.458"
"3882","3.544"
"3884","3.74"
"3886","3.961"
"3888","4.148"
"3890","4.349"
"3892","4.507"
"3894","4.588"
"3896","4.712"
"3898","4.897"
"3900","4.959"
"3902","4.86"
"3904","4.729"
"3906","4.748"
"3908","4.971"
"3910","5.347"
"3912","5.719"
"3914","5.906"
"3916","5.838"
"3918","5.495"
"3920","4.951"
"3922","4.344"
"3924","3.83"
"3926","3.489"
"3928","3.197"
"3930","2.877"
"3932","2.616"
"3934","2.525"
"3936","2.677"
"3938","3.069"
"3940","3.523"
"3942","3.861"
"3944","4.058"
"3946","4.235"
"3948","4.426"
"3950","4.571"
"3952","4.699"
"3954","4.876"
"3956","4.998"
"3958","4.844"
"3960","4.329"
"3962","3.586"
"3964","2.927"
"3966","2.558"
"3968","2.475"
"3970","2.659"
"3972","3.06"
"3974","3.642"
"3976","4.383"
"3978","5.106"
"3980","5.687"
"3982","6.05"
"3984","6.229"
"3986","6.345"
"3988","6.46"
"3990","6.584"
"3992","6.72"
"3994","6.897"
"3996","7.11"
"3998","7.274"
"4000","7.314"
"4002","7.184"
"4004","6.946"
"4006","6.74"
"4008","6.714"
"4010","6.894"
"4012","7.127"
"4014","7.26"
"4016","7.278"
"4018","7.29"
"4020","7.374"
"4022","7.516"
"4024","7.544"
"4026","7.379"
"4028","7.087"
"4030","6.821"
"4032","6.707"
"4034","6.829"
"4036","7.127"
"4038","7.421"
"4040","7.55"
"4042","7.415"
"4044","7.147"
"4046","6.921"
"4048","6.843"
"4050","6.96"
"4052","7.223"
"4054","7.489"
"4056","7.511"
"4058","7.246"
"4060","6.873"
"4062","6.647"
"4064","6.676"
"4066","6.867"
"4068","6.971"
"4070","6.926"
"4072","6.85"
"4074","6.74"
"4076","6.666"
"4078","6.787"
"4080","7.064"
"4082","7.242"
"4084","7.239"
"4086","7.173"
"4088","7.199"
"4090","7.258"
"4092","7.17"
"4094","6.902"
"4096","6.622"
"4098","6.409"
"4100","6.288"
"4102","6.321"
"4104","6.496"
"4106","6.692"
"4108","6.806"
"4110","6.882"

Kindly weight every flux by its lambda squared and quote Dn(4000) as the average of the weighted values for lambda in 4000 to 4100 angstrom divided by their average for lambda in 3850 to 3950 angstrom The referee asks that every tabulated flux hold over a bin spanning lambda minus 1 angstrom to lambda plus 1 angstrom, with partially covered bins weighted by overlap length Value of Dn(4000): 1.88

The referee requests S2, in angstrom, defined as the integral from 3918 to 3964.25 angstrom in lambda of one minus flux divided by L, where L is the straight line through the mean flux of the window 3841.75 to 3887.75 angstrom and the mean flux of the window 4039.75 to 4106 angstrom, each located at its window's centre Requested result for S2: 8.5 angstrom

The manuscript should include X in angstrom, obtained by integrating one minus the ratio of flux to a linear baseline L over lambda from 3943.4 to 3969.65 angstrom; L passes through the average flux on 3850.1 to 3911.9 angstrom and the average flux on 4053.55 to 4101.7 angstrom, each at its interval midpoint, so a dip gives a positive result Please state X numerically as 5.8 angstrom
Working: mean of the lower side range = 4.07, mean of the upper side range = 6.94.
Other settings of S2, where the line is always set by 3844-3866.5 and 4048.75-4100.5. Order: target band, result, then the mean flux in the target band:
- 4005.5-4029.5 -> -4.38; 7.19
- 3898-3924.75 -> -3.90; 5.06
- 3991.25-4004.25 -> -2.95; 7.08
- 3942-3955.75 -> 1.51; 4.46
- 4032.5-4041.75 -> -1.21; 7.22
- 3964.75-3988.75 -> 4.19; 4.52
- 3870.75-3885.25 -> 1.46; 3.51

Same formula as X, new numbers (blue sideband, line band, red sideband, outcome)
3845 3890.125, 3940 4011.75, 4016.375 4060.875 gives 8.9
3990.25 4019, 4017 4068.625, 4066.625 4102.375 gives -1.2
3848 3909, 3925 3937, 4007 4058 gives 5.1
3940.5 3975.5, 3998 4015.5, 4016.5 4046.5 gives -2.8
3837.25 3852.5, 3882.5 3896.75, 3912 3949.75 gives -2.9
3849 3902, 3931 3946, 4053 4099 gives 5.0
